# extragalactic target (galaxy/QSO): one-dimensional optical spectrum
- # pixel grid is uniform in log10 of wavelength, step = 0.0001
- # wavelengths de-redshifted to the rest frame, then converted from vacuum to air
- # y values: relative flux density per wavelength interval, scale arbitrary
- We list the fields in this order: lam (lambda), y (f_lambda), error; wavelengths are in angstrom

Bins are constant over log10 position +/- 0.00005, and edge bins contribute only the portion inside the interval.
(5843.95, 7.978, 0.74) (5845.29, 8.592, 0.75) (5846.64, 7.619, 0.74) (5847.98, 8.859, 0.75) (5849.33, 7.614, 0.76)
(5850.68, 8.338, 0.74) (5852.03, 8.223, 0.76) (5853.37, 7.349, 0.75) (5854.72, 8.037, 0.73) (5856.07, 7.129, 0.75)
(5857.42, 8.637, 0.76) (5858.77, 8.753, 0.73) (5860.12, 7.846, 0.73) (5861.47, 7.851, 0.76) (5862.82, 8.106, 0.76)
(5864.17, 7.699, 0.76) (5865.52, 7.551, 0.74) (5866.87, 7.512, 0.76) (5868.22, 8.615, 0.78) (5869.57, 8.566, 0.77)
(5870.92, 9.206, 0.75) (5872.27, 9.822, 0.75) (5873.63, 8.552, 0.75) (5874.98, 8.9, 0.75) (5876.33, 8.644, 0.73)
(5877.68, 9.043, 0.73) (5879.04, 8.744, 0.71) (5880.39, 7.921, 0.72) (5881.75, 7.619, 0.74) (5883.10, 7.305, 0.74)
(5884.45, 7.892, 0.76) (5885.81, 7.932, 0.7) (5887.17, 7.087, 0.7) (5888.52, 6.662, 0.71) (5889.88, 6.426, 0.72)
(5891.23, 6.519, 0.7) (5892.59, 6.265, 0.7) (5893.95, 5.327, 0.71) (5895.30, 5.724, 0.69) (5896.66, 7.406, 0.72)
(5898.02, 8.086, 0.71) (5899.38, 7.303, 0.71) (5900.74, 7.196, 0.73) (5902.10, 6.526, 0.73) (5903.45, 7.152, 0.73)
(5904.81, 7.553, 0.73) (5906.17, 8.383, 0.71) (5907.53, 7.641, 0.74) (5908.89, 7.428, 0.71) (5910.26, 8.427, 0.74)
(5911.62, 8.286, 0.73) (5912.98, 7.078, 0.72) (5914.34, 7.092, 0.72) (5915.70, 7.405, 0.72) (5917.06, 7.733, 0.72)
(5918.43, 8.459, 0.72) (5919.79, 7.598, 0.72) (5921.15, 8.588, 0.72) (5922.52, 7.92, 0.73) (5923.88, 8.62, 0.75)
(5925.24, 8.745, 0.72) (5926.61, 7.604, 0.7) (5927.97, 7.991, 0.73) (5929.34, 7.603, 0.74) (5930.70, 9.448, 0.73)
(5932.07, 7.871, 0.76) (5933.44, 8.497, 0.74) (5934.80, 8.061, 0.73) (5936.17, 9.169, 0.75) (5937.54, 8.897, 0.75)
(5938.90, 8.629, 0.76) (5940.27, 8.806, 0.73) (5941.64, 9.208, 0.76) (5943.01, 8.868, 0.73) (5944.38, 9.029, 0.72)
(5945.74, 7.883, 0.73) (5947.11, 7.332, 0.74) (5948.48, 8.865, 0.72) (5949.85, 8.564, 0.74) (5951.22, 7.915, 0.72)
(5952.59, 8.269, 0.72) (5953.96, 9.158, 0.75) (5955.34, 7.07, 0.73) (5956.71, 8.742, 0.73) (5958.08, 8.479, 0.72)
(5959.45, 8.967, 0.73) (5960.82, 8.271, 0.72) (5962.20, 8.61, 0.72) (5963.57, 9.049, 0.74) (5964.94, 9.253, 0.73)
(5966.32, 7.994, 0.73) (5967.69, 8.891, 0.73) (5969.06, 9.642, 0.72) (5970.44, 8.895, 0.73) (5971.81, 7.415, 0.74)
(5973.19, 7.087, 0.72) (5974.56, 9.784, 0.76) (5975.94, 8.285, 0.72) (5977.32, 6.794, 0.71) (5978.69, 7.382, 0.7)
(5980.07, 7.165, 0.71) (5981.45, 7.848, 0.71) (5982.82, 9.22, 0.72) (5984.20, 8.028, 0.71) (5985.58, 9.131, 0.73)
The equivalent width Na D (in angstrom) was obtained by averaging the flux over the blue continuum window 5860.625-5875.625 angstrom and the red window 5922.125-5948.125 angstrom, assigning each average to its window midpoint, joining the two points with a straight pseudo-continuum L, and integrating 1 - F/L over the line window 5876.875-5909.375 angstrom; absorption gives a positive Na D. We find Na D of 4.3 angstrom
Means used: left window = 8.39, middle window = 7.3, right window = 8.44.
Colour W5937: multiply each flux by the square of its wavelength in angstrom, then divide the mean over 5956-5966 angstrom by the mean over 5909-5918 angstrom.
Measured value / 1.2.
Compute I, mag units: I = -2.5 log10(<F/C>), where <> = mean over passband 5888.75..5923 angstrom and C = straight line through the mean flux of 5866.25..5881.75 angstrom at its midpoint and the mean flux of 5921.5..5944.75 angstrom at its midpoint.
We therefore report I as 0.170 mag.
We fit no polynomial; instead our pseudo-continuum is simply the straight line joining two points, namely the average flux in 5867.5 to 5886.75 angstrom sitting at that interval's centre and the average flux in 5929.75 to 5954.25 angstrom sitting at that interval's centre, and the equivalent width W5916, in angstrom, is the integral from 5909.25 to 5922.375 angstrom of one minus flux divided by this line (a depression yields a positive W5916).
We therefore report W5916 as 1.0 angstrom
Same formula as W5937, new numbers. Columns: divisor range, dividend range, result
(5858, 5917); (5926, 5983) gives 1.11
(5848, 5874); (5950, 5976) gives 1.08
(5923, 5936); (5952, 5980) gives 1.02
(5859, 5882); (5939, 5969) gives 1.05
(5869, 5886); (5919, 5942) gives 1.01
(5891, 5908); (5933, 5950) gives 1.24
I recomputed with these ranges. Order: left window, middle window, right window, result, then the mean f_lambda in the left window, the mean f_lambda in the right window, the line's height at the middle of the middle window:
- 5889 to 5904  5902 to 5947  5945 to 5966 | -0.085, 6.72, 8.42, 7.53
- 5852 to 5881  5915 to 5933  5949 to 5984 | 0.027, 8.31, 8.35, 8.33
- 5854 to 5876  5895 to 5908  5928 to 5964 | 0.146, 8.3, 8.5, 8.39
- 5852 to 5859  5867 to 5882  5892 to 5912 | -0.135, 7.96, 7.23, 7.66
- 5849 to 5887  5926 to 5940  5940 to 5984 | -0.009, 8.18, 8.39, 8.33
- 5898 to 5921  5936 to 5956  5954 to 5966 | -0.026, 7.62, 8.56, 8.3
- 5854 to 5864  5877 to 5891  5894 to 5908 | -0.012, 8.02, 7.21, 7.54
